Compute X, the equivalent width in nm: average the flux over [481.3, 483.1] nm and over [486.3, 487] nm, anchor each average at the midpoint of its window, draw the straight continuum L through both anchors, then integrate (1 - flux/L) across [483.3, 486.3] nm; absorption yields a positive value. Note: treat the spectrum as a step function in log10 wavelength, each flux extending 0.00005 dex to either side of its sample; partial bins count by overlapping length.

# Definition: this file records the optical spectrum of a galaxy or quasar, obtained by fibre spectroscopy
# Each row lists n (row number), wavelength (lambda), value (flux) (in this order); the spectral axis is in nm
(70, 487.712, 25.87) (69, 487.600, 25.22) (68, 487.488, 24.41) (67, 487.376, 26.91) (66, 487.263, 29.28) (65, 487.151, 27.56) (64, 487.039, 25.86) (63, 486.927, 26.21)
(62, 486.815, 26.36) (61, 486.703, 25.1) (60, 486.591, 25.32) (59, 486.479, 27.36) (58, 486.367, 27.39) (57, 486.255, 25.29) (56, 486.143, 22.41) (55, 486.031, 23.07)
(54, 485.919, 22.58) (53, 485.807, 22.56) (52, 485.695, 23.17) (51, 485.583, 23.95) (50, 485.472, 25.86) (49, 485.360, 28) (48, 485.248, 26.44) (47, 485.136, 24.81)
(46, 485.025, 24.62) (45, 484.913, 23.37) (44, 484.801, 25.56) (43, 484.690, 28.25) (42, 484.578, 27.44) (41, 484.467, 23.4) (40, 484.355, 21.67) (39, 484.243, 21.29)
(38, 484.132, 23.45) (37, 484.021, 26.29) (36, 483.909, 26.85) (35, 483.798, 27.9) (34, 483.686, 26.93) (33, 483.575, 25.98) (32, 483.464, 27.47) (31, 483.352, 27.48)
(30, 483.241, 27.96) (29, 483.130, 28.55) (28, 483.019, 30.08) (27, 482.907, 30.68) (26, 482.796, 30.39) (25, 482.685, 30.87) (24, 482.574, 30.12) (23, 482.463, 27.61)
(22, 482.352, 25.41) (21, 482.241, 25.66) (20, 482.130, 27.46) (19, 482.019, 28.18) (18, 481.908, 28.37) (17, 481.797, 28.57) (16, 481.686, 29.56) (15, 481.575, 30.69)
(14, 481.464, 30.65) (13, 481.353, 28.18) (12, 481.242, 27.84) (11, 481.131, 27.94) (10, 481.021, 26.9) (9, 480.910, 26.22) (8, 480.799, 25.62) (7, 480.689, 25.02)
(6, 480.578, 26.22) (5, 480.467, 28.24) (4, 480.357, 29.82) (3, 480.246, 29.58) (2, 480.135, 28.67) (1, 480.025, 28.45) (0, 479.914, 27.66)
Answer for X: 0.26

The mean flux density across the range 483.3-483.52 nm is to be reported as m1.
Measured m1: 27.4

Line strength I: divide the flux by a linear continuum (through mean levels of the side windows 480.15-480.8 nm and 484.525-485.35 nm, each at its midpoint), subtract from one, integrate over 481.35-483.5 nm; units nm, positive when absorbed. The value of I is -0.15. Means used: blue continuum 27.6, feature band 28.7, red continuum 25.9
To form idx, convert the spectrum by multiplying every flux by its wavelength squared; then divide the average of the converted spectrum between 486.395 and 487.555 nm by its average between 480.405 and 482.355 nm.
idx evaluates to 0.98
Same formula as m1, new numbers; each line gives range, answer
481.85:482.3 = 27.4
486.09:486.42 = 25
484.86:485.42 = 25.4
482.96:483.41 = 28.5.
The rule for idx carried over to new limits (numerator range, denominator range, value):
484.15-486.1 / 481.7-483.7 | 0.87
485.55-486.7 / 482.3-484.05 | 0.87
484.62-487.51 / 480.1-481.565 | 0.94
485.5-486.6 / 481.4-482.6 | 0.87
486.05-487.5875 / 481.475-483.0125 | 0.92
